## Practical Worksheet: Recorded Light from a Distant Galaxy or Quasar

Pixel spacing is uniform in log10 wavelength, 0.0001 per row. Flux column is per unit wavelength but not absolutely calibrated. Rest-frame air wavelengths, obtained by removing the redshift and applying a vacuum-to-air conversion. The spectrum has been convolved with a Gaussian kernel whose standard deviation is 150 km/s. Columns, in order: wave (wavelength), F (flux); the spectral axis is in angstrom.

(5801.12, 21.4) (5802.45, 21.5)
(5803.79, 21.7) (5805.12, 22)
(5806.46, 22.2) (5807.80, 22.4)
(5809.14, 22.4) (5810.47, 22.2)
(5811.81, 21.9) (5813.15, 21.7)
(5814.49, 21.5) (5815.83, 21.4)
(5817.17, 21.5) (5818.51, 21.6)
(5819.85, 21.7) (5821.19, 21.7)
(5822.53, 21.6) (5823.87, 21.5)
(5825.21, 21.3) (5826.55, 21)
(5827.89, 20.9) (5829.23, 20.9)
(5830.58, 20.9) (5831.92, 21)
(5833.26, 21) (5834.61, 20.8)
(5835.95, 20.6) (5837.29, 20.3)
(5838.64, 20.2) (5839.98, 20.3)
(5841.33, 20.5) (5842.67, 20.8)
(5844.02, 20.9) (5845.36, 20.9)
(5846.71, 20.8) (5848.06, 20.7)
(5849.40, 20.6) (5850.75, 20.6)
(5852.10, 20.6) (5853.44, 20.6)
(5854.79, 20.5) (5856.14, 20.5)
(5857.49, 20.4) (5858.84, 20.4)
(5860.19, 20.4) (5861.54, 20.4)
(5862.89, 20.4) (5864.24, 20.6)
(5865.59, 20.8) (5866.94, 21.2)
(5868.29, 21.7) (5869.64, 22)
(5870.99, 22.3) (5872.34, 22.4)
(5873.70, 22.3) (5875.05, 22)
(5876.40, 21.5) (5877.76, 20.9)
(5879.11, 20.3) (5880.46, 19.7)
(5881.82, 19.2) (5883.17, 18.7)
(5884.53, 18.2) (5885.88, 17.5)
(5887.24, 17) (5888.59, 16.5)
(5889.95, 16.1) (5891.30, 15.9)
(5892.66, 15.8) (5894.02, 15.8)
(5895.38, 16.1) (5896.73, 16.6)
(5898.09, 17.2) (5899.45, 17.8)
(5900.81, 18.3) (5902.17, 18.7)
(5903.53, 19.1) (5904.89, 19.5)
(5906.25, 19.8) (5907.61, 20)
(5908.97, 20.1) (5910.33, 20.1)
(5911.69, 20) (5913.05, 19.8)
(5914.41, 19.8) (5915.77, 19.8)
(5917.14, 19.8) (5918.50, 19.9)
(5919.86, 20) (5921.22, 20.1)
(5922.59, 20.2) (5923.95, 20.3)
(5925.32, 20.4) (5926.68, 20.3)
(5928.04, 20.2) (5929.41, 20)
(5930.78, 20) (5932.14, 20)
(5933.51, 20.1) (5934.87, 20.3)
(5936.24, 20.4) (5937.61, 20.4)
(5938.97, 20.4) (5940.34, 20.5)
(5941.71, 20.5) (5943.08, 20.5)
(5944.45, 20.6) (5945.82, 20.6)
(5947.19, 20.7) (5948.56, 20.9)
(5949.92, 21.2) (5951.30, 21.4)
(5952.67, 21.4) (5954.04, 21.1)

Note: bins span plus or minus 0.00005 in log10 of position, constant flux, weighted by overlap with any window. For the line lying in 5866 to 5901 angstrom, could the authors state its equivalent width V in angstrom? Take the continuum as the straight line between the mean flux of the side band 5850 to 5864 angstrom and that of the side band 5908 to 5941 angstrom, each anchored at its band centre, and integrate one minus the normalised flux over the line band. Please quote 2.3 angstrom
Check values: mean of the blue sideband 20.5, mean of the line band 19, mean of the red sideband 20.1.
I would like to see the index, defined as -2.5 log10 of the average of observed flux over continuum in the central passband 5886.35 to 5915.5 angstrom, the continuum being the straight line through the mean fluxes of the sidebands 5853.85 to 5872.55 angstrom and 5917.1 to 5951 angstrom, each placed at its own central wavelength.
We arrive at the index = 0.14 mag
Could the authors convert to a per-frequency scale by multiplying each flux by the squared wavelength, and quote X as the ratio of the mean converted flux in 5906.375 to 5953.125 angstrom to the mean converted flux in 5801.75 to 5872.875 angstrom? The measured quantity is 1.0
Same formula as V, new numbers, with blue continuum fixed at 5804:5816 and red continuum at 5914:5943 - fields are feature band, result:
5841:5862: 0.7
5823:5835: 0.4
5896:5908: 1.2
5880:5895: 2.6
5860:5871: 0.0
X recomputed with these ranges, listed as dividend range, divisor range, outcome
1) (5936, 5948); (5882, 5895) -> 1.24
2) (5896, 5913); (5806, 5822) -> 0.90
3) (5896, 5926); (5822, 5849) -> 0.96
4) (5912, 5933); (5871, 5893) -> 1.06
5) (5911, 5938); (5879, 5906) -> 1.15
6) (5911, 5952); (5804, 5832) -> 0.98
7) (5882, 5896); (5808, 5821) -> 0.79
